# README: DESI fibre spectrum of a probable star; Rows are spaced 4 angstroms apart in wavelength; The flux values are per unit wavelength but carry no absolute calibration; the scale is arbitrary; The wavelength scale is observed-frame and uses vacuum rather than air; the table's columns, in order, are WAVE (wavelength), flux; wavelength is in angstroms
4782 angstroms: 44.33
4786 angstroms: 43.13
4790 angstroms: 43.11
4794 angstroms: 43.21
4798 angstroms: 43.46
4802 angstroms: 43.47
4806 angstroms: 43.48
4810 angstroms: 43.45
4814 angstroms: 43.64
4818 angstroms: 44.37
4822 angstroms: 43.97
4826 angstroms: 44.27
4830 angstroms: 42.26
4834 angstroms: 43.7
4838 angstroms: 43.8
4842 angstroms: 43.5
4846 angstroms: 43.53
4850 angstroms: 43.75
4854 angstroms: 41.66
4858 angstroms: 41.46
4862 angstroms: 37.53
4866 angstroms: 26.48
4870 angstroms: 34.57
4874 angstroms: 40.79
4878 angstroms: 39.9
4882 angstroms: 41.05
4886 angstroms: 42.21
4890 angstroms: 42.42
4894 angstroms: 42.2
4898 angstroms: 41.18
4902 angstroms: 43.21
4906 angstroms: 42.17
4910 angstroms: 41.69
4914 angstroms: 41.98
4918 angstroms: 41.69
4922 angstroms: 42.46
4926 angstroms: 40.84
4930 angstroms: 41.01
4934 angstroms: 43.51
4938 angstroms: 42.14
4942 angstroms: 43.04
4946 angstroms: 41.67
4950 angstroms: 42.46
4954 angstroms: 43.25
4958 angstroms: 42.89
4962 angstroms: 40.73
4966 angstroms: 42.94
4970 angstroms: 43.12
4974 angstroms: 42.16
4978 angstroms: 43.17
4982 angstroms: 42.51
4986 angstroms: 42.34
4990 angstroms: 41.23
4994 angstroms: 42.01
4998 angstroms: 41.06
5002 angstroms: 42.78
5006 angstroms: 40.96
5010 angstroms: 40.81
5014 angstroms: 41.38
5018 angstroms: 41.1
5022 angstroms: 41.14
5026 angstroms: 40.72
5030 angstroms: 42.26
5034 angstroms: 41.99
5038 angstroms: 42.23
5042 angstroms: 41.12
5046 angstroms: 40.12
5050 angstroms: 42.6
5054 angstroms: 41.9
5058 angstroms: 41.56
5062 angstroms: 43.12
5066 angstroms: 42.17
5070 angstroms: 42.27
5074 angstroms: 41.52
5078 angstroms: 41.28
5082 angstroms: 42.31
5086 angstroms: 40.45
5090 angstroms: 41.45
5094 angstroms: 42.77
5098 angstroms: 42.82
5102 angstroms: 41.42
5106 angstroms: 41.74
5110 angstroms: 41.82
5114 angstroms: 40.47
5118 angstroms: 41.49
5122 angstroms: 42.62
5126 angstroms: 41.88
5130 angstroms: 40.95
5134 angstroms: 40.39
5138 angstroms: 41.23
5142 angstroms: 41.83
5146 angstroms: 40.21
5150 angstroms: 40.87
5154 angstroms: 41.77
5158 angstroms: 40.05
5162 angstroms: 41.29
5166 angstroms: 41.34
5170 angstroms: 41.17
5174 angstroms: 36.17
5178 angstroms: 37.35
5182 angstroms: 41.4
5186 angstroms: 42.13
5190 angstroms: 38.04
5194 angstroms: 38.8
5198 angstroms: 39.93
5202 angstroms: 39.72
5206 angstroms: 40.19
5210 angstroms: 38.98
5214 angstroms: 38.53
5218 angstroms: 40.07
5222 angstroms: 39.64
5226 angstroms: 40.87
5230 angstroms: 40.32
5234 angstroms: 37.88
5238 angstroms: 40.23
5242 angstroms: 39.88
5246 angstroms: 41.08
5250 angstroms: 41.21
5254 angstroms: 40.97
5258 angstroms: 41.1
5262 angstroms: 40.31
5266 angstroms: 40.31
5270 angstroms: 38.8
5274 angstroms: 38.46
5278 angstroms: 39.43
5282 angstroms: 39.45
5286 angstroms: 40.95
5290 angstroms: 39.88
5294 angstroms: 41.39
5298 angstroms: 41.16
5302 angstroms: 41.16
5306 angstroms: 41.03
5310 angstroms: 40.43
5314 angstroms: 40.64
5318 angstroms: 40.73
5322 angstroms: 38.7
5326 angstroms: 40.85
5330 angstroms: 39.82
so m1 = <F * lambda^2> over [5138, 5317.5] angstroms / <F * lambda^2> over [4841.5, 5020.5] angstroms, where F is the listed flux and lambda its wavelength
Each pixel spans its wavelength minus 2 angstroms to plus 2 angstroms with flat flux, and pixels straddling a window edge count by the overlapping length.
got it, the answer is 1.09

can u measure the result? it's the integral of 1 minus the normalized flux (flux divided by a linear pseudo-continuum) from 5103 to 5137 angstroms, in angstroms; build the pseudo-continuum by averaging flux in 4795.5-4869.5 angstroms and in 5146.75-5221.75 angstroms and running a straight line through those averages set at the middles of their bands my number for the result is -1.0 angstroms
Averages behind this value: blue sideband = 42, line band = 41.4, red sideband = 39.9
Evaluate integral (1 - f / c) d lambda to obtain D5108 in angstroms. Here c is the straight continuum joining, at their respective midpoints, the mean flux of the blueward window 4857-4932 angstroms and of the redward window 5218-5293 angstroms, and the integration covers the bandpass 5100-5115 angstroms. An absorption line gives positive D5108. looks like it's -0.5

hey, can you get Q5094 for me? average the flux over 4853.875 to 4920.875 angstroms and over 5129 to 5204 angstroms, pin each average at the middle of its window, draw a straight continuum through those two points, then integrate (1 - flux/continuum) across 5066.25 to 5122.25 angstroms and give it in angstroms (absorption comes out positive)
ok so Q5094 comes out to -2.1 angstroms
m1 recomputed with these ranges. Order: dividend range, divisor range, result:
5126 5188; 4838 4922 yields 1.11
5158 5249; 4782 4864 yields 1.08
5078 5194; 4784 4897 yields 1.10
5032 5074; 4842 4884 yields 1.15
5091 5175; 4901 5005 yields 1.05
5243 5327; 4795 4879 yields 1.16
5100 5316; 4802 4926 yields 1.11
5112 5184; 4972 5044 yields 1.03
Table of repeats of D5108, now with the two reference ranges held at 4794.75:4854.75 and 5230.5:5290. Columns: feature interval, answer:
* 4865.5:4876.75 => 2.03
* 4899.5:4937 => 0.63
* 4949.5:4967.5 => 0.00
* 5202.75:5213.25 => 0.25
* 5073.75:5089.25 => 0.03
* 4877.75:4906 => 0.72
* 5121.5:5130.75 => -0.16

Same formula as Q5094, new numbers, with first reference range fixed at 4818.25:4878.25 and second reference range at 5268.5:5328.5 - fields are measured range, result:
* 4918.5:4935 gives -0.4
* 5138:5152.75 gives -0.2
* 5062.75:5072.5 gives -0.4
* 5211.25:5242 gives 0.5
